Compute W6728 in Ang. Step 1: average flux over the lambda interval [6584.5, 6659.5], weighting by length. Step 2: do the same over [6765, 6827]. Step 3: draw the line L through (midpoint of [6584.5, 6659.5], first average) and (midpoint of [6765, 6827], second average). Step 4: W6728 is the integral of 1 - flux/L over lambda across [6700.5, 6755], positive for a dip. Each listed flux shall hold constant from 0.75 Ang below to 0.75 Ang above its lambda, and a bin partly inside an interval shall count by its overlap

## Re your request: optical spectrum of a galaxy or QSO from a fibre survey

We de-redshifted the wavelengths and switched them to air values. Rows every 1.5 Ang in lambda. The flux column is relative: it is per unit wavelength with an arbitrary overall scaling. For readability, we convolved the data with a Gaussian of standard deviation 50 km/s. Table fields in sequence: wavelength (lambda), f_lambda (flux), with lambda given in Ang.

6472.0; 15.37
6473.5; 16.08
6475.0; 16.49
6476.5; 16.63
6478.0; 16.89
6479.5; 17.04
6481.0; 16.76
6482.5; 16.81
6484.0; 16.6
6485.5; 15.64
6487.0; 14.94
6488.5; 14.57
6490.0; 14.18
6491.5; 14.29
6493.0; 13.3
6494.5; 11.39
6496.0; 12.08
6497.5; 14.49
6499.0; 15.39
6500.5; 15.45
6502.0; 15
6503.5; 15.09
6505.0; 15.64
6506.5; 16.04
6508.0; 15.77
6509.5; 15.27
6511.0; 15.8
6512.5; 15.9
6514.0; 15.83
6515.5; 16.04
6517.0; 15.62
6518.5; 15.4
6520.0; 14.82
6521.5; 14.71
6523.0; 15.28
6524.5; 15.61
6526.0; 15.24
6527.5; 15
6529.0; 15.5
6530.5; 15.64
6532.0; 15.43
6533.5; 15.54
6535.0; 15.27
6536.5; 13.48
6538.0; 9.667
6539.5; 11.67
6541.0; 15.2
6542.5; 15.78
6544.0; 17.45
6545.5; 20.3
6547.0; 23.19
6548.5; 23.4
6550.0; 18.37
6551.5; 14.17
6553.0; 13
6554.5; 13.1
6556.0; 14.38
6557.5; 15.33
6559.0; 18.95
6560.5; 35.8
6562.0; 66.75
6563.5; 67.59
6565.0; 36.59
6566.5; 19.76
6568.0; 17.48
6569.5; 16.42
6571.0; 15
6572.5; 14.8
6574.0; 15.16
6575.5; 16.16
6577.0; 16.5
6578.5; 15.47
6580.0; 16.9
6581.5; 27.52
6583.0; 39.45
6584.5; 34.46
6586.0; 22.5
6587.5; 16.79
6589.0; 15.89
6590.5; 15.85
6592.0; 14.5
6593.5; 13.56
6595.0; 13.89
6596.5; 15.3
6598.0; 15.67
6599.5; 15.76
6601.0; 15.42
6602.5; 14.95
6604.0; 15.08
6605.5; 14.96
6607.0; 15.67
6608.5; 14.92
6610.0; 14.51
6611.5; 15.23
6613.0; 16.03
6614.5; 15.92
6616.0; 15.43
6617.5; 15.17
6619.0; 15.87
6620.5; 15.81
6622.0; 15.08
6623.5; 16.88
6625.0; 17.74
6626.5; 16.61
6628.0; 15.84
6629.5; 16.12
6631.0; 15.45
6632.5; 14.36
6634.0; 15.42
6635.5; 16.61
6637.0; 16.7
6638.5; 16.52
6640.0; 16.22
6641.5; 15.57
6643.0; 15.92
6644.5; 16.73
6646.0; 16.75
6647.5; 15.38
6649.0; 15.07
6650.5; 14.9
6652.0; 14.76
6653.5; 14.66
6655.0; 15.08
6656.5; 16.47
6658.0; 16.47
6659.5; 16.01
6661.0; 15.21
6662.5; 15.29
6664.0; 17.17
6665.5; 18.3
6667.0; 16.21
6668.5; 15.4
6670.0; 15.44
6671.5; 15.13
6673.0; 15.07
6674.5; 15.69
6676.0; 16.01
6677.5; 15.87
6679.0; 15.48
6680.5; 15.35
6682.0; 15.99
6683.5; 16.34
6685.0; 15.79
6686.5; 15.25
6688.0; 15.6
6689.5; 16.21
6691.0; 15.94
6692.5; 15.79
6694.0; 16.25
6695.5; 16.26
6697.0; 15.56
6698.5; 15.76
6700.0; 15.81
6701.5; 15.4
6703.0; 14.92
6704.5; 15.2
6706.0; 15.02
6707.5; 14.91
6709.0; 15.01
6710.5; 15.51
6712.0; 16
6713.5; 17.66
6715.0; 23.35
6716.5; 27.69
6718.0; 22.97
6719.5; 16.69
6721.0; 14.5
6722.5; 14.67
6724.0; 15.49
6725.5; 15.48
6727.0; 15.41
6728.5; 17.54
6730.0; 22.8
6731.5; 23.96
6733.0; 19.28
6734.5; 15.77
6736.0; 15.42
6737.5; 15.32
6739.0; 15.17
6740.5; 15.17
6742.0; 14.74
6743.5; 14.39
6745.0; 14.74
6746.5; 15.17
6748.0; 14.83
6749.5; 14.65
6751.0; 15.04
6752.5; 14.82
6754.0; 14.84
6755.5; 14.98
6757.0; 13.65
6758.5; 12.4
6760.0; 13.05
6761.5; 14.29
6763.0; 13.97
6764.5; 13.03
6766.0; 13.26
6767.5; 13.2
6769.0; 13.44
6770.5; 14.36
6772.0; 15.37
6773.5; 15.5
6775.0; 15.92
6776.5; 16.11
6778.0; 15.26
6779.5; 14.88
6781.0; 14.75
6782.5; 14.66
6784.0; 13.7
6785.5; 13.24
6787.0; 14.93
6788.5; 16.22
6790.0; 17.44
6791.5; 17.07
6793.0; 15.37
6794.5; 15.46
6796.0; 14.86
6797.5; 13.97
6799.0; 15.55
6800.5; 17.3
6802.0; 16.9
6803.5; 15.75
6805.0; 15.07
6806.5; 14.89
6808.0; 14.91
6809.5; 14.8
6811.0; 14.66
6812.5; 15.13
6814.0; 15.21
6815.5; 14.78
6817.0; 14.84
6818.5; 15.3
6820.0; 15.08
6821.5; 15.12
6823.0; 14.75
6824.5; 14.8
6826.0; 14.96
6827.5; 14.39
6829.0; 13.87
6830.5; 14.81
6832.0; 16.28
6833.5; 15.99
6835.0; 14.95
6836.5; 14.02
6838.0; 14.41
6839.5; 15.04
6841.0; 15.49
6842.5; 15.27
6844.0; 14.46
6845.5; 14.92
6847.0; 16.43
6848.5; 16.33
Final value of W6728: -4.3 Ang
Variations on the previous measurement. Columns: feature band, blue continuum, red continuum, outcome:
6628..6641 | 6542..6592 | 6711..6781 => 2.72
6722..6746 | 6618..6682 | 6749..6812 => -2.17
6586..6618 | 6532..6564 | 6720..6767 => 6.92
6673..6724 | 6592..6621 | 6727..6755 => -1.67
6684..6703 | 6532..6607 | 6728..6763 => 1.30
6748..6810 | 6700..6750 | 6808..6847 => 3.79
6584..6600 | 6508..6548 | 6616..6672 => -1.67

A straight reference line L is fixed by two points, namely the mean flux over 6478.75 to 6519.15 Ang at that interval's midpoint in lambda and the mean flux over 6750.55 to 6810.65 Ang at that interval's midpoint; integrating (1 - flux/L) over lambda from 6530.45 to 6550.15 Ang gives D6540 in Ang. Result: -1.7 Ang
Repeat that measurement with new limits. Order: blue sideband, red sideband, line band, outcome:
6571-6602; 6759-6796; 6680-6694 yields 0.6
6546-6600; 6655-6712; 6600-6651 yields 8.5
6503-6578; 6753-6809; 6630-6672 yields 2.7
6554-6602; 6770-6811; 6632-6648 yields 3.3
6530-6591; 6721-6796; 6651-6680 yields 3.6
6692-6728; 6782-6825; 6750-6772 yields 2.7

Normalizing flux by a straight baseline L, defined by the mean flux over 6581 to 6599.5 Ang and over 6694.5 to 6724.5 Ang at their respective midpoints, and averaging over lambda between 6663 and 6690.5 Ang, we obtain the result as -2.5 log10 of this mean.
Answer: 0.12 mag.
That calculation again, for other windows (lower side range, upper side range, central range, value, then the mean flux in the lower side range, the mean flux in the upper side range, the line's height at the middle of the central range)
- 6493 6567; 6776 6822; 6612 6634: 0.10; 18.5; 15.3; 17.4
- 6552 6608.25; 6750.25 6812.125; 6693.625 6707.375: 0.12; 21.1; 14.9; 17.3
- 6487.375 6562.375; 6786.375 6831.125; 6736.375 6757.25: 0.05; 16.6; 15.3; 15.6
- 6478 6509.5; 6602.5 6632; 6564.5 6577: -0.19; 15.1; 15.7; 15.4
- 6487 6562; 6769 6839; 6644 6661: 0.01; 16.3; 15.1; 15.8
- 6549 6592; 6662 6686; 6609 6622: 0.28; 23.1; 15.9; 20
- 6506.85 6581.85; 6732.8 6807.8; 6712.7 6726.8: -0.17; 18.9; 15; 15.8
